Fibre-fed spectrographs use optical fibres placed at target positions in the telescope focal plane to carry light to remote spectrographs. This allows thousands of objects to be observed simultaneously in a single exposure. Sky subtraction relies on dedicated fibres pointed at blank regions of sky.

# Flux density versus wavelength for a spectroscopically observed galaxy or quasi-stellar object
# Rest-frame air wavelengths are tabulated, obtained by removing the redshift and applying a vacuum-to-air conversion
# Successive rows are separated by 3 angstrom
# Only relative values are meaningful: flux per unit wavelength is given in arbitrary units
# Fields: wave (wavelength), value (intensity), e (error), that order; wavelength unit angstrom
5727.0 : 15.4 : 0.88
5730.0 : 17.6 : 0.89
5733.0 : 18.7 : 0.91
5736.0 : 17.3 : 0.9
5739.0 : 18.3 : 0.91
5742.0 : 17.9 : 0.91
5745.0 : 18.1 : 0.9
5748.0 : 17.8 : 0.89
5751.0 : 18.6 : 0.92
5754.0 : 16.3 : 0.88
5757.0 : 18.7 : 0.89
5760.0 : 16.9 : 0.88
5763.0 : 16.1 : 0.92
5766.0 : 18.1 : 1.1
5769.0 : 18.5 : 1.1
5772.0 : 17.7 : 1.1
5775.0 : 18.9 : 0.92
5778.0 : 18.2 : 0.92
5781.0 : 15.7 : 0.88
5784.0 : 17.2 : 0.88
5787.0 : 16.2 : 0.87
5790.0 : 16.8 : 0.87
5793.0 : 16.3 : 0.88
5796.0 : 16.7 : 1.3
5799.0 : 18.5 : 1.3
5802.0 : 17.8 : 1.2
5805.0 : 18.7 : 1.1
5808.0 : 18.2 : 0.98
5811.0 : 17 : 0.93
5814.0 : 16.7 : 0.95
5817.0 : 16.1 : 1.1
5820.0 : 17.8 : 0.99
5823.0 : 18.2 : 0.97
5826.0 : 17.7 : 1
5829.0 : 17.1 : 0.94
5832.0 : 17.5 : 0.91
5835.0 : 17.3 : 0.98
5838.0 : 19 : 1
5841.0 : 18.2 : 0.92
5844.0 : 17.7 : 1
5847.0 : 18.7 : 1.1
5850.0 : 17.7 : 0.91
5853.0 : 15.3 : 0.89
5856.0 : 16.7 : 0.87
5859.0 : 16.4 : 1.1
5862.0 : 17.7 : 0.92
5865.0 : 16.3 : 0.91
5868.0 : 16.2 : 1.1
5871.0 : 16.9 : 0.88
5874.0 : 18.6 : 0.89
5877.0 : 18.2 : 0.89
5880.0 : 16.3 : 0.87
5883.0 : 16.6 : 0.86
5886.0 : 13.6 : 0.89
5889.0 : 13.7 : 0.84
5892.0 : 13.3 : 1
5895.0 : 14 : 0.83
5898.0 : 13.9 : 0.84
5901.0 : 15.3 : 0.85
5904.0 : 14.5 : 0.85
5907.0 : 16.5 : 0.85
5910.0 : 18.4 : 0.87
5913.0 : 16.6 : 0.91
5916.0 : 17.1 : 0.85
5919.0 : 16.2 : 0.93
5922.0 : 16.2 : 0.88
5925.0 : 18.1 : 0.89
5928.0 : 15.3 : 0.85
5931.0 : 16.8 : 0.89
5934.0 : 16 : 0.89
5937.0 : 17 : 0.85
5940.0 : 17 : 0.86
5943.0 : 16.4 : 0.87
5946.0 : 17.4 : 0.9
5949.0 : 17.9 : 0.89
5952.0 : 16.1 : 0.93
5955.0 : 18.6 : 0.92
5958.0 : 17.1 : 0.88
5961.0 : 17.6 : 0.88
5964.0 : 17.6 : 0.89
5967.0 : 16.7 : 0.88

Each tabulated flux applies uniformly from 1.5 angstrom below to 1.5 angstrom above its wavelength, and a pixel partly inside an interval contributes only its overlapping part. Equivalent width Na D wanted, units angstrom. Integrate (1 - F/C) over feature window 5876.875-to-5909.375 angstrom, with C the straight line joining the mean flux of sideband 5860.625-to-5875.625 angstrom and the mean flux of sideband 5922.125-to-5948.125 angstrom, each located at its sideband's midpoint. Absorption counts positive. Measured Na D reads 3.7 angstrom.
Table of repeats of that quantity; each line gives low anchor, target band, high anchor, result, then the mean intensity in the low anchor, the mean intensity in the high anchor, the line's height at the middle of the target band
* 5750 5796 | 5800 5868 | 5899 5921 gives -2.25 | 17.3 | 16.3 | 16.9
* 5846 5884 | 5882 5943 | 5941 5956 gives 4.74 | 17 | 17.2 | 17.1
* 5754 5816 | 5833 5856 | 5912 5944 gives -0.75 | 17.4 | 16.6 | 17.1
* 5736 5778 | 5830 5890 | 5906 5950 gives 1.00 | 17.8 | 16.9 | 17.2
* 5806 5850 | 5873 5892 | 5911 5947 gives 1.41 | 17.7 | 16.7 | 17.1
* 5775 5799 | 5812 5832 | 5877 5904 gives -1.29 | 17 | 14.8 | 16.2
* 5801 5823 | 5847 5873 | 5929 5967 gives 0.83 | 17.5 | 17.1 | 17.4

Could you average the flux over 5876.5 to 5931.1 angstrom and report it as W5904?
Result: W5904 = 15.8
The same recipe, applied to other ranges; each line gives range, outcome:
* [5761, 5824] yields 17.4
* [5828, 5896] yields 16.7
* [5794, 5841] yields 17.6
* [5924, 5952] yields 16.8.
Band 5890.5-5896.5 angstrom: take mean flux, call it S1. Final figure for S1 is 13.7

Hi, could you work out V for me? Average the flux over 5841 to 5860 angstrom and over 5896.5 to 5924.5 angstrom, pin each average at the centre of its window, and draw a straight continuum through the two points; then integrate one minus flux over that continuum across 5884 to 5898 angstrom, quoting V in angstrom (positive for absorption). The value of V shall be 2.3 angstrom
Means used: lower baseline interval 17.2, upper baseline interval 16.1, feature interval 13.8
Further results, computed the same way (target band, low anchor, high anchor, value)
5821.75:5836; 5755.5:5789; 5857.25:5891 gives -0.6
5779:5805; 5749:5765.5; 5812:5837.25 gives 0.5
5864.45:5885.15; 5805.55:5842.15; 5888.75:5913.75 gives -1.2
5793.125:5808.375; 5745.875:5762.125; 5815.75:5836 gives -0.3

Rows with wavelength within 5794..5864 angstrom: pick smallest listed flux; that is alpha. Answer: 15.3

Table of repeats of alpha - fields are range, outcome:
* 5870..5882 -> 16.3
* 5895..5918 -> 13.9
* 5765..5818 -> 15.7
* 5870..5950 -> 13.3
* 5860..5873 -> 16.2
